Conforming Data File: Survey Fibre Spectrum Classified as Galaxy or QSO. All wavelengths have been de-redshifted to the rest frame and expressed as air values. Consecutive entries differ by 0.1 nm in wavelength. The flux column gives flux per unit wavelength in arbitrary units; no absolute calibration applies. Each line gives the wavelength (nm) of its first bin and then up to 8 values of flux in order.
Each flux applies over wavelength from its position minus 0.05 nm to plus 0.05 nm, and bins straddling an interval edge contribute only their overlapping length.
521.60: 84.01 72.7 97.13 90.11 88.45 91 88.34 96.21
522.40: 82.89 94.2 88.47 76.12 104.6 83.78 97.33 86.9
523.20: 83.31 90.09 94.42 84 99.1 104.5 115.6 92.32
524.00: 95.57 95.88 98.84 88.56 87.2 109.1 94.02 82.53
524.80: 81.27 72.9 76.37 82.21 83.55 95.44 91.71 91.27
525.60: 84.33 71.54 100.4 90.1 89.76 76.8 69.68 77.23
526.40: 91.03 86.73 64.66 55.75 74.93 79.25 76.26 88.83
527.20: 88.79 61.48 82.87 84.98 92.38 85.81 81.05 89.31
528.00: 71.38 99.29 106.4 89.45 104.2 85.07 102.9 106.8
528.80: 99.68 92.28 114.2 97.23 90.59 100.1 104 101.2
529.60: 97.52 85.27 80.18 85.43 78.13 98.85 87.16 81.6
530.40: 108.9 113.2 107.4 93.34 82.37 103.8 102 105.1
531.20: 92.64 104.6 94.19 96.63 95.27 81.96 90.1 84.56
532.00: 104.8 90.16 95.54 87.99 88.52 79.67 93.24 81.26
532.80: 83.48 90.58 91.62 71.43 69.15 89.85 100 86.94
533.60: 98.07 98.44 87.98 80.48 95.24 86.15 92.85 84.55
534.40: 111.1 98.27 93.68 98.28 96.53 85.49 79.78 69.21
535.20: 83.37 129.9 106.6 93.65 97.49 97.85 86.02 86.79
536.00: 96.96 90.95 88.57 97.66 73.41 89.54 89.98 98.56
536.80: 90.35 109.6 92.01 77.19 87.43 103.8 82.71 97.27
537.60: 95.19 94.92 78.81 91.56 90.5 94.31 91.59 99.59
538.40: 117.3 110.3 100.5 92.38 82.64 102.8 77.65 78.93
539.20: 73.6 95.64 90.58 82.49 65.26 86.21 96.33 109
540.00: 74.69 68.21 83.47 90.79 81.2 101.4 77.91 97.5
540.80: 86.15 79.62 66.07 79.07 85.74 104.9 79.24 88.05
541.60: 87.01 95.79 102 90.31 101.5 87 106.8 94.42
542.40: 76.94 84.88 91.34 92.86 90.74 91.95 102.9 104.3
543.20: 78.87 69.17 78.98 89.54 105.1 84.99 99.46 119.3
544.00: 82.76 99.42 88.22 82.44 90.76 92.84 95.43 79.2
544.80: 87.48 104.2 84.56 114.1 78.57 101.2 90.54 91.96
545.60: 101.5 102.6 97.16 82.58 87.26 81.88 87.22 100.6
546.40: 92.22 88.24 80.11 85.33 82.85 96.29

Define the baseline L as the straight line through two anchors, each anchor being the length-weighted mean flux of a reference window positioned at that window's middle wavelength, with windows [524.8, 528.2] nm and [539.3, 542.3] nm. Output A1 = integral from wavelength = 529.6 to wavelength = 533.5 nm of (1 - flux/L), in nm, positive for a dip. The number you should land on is -0.323 nm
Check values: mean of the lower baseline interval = 82.4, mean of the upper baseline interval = 88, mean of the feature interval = 91.3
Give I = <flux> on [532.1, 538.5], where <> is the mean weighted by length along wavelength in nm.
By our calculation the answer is 91.7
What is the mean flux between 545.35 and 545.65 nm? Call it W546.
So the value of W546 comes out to 94.7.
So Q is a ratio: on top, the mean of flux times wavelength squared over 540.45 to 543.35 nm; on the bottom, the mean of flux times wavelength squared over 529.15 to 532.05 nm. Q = 0.98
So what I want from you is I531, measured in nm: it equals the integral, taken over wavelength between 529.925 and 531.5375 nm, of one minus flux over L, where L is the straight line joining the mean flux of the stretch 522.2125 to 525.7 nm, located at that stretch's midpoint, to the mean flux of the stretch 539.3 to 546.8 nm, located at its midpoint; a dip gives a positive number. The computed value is -0.12 nm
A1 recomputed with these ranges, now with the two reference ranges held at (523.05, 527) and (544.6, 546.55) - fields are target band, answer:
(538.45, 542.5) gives 0.122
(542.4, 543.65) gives 0.029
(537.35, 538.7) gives -0.079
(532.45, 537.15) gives -0.075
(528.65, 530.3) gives -0.123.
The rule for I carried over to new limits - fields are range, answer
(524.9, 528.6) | 84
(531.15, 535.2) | 89.9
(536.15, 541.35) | 89.5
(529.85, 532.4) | 94.5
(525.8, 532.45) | 90.5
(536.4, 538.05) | 91.3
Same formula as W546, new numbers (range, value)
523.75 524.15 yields 99.8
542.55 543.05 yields 94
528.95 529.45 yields 101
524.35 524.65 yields 96.8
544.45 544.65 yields 94.1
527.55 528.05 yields 84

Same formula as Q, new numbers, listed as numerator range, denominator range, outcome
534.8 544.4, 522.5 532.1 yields 1.05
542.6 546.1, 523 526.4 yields 1.11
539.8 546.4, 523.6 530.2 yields 1.08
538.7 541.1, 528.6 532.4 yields 0.92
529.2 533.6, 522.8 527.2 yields 1.08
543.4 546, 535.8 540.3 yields 1.06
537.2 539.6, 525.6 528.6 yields 1.14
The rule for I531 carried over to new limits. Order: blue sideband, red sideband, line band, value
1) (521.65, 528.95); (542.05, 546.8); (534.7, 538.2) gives -0.076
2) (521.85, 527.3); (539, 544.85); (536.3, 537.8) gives -0.053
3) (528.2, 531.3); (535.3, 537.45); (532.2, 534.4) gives 0.152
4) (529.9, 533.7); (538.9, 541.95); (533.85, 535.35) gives -0.037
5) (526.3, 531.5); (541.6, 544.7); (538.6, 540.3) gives 0.115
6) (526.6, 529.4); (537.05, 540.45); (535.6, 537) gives -0.044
